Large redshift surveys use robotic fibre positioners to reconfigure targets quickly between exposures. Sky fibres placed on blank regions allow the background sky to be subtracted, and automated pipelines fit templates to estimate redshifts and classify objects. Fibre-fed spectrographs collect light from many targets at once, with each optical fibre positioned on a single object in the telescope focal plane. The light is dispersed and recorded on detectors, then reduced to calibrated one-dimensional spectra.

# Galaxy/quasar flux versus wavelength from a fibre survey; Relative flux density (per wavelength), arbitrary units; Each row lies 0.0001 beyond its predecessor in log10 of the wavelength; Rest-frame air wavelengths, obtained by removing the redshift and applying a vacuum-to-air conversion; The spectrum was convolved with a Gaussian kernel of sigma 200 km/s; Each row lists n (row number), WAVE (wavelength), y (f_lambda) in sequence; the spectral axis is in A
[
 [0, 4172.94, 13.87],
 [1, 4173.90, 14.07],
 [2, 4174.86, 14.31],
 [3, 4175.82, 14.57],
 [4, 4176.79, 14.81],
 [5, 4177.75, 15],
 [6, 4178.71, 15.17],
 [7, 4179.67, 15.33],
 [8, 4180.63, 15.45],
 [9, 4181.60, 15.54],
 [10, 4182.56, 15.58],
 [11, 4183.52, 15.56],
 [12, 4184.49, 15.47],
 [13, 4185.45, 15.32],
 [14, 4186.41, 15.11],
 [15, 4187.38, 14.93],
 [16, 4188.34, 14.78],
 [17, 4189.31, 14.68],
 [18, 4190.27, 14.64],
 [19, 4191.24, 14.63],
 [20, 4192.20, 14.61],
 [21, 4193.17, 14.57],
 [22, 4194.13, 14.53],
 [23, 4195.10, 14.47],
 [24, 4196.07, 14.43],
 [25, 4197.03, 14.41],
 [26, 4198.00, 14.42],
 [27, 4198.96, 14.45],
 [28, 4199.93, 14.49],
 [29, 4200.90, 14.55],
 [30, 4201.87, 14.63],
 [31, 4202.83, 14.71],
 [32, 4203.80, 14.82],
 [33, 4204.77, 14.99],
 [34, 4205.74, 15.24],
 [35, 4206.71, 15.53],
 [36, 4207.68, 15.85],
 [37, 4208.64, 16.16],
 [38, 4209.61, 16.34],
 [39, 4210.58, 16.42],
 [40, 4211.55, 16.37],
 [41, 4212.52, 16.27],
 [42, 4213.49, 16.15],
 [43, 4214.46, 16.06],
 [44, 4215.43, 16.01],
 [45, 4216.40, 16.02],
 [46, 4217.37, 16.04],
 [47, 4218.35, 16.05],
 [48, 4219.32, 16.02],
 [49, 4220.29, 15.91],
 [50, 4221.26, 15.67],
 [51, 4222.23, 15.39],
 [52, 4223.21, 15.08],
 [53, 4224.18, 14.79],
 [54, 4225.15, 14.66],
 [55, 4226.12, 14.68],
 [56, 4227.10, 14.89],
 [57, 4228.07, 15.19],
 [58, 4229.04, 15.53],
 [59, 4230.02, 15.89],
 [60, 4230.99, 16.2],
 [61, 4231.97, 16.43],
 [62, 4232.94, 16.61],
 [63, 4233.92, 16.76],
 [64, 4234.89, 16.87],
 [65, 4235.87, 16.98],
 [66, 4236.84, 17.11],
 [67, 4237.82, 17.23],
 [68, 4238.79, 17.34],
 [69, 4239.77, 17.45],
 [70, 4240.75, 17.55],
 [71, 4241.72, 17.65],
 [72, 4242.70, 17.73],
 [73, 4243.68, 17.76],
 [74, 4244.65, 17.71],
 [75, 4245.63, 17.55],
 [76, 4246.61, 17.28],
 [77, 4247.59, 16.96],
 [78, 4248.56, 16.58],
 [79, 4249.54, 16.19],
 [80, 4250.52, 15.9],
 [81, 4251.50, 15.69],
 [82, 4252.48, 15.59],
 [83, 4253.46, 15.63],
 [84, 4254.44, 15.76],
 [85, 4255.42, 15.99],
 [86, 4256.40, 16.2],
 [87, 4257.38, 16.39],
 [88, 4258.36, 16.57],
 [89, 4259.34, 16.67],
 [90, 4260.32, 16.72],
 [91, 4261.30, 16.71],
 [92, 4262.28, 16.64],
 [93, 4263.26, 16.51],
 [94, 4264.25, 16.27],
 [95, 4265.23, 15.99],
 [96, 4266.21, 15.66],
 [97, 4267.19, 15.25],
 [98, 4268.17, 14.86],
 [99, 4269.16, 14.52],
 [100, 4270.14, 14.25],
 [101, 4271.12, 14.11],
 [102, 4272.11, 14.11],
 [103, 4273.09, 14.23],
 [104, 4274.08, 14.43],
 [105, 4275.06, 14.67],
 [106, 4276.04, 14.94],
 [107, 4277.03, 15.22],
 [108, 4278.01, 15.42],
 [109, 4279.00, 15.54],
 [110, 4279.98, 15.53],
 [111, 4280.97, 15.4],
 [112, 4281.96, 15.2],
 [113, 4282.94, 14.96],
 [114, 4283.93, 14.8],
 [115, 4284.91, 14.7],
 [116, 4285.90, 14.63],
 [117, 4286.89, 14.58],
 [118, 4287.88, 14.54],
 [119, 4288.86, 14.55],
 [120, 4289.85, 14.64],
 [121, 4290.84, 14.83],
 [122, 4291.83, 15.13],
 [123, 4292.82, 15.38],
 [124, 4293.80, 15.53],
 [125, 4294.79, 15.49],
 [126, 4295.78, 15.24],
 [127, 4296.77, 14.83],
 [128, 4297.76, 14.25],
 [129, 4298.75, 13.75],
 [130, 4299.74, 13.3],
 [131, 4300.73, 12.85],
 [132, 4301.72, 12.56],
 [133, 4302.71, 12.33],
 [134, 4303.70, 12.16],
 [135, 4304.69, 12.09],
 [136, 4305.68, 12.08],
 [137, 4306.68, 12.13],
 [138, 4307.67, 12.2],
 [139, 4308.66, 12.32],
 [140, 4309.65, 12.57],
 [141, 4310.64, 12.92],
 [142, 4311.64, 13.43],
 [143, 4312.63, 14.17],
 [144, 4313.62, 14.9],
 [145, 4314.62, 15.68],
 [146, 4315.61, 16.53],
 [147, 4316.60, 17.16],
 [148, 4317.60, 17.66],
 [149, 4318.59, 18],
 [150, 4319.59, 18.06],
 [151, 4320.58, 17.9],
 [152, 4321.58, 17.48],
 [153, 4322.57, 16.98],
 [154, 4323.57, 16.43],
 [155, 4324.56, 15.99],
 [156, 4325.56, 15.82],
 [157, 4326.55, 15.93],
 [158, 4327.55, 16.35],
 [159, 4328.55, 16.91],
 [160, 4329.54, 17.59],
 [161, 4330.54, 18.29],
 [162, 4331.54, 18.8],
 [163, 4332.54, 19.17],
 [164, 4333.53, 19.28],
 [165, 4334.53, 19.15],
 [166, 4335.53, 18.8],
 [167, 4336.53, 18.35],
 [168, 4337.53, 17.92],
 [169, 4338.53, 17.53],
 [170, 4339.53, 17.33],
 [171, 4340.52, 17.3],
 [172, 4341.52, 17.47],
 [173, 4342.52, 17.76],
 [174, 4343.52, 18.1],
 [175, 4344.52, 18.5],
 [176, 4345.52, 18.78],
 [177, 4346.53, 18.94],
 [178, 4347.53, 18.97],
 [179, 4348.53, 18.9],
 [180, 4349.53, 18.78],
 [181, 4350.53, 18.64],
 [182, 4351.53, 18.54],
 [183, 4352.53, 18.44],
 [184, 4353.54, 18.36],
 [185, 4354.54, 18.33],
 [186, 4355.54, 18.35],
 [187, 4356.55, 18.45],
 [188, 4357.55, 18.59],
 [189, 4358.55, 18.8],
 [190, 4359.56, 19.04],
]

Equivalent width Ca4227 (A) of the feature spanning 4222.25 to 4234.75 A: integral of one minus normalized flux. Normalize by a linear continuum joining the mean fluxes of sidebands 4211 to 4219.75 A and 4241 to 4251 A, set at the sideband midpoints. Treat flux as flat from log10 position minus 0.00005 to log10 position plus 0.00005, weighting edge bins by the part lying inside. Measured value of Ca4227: 0.7 A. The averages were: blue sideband 16.1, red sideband 17.2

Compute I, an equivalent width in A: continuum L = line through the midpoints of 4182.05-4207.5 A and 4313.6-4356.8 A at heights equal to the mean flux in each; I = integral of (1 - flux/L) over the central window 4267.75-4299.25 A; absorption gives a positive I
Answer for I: 3.6 A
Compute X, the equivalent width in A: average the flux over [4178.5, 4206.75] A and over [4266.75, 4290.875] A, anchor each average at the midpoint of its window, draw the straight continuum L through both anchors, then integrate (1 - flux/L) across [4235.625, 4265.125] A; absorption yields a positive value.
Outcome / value -3.8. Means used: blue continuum 14.9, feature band 16.7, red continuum 14.8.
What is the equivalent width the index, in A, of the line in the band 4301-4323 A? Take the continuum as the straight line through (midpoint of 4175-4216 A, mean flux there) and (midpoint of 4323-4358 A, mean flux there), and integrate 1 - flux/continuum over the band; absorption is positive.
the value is 3.64 A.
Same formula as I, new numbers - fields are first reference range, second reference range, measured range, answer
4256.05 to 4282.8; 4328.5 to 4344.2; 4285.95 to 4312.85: 4.8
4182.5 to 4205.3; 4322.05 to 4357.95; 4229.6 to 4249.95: -1.6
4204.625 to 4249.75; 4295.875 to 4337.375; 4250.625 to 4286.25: 1.1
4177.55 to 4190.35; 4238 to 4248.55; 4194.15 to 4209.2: 1.0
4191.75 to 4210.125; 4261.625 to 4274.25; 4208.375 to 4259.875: -4.3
